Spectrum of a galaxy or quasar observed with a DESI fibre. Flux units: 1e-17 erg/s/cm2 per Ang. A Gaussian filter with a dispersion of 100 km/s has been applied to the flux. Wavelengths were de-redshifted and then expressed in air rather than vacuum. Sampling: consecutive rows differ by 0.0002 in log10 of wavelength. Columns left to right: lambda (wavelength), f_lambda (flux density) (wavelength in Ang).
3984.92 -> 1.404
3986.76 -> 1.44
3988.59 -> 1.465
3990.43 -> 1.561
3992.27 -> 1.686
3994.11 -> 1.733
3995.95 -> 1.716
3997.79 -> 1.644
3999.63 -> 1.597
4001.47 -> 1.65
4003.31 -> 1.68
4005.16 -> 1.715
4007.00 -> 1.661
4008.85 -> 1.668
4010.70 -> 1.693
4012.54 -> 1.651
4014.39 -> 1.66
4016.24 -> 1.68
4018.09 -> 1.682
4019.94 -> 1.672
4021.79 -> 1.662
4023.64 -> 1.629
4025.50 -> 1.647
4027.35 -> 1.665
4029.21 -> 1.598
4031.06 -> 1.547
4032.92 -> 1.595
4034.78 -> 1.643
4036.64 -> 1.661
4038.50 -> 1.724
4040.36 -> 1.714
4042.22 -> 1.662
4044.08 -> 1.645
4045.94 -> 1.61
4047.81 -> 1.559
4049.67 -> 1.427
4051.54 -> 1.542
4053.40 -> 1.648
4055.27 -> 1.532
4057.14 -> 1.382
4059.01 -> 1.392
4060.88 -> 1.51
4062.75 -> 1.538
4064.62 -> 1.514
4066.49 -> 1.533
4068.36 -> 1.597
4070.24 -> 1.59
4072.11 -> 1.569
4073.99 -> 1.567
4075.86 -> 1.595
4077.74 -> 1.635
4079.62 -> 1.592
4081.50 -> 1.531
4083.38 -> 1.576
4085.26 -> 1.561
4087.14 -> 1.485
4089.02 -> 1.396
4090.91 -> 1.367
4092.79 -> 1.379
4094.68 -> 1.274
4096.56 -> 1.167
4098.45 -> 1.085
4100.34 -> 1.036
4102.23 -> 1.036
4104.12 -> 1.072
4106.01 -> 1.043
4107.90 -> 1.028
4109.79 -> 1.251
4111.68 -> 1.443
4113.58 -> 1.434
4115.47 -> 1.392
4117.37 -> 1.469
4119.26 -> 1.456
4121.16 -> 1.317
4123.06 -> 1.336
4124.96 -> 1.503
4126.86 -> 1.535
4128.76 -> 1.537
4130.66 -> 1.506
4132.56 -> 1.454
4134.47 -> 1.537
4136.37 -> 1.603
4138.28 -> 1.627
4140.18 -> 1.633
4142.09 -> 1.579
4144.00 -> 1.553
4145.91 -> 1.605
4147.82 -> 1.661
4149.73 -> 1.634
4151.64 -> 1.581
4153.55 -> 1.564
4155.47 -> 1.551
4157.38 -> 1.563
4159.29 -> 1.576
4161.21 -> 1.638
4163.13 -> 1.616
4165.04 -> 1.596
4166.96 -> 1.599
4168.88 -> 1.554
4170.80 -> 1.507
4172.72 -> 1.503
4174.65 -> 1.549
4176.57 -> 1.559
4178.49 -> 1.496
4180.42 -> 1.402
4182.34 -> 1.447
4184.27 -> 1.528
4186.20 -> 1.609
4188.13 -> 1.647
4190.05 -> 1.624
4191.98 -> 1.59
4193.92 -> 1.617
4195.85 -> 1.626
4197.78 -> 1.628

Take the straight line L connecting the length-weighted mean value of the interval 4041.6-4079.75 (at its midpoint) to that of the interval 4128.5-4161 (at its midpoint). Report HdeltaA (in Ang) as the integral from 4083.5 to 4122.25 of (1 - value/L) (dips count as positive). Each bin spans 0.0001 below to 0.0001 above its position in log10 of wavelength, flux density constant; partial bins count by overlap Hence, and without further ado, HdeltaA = 6.8 Ang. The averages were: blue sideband 1.55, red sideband 1.58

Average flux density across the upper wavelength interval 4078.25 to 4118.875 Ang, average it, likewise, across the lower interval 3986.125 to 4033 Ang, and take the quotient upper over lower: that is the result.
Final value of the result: 0.8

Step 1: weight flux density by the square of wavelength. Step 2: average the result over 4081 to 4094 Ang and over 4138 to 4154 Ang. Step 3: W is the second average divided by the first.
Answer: 1.13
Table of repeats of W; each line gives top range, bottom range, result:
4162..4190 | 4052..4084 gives 1.05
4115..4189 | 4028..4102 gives 1.07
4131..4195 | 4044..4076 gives 1.07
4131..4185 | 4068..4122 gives 1.17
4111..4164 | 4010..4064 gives 1.00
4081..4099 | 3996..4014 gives 0.87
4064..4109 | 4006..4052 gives 0.87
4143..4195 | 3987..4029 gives 1.03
